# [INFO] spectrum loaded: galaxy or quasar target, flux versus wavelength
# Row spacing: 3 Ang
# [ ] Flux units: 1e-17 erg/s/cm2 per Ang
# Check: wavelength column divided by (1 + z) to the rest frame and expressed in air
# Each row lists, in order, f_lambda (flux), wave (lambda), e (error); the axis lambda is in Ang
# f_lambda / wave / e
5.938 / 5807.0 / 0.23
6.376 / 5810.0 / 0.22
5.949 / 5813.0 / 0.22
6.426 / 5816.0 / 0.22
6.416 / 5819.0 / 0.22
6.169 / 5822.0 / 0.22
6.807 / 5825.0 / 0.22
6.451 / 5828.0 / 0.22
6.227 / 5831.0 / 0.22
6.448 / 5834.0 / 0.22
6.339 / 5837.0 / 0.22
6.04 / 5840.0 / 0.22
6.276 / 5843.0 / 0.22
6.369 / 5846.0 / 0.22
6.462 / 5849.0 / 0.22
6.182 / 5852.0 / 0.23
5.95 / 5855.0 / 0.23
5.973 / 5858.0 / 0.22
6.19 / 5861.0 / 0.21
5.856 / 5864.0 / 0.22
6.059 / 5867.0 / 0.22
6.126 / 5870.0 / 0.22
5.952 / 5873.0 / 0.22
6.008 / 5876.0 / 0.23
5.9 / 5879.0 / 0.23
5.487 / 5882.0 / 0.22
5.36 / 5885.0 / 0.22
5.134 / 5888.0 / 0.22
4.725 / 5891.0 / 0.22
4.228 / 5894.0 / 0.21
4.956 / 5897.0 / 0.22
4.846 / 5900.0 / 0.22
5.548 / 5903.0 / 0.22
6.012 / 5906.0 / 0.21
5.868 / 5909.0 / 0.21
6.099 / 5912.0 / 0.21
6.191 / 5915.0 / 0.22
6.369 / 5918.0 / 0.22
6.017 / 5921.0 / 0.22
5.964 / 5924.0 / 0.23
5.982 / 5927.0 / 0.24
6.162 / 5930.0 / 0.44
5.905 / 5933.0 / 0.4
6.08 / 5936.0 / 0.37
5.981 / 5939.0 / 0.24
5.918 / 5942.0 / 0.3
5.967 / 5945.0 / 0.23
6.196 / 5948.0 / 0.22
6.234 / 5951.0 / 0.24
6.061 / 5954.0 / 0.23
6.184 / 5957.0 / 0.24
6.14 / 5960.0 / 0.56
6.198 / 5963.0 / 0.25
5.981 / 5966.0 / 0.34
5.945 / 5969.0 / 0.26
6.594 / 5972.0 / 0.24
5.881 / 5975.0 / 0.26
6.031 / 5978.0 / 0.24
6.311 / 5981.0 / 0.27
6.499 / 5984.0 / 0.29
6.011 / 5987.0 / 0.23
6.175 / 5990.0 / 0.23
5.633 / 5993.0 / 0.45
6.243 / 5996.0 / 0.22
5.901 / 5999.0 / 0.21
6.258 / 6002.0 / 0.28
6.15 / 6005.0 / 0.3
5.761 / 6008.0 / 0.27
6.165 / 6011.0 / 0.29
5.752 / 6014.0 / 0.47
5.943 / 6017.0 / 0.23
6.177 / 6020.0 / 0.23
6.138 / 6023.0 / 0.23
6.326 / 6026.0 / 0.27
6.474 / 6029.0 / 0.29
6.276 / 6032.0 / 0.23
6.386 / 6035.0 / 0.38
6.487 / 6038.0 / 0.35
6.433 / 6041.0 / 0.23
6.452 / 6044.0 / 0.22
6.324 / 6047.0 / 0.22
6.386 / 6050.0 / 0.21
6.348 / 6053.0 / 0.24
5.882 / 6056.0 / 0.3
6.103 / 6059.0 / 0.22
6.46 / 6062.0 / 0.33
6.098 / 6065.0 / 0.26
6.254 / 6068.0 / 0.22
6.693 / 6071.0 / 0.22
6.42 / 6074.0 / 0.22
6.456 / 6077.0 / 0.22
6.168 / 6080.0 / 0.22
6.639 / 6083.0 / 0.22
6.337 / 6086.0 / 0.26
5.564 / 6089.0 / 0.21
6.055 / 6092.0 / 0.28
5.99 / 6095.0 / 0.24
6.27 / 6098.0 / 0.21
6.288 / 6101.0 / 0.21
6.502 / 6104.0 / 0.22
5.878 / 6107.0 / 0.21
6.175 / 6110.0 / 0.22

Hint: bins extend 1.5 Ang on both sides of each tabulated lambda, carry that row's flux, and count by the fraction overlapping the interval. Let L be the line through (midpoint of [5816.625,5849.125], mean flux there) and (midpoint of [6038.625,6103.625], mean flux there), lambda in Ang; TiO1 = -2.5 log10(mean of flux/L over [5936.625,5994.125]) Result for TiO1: 0.04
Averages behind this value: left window 6.36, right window 6.27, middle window 6.1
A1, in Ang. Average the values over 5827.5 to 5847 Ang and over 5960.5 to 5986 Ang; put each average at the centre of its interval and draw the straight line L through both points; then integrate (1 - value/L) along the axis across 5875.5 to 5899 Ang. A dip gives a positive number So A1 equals 4.0 Ang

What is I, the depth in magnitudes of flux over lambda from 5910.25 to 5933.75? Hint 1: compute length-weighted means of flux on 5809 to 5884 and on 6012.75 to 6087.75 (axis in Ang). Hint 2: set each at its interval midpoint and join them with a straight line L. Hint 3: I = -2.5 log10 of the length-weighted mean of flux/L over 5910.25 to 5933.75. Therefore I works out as 0.02 mag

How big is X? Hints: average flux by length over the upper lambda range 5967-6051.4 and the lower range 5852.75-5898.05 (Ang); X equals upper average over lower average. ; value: 1.1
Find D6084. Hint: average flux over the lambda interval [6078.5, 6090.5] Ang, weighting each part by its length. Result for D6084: 6.18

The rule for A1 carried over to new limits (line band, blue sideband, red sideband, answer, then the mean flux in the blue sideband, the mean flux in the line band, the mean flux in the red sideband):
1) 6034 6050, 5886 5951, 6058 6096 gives -0.7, 5.73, 6.41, 6.25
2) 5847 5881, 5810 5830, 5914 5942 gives 1.0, 6.37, 6.06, 6.06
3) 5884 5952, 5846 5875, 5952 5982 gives 4.3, 6.1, 5.73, 6.13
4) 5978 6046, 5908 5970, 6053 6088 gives 0.3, 6.07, 6.18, 6.31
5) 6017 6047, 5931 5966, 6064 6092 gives -0.6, 6.08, 6.33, 6.28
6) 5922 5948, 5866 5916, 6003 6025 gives -1.3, 5.55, 6.01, 6.03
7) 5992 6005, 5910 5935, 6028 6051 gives 0.5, 6.08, 6.04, 6.4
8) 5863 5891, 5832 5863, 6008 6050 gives 2.3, 6.22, 5.71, 6.24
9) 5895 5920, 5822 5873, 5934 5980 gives 1.8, 6.22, 5.71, 6.09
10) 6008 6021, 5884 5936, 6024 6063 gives 0.4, 5.63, 5.97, 6.33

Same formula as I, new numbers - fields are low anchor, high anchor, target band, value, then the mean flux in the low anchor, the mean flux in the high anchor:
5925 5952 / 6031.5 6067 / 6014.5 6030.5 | 0.01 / 6.04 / 6.3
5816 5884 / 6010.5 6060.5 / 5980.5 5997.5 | 0.02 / 6.17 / 6.24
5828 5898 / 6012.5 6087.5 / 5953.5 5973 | -0.01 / 5.86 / 6.3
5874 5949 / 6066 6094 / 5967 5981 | -0.04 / 5.71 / 6.28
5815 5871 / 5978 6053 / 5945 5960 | 0.01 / 6.25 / 6.19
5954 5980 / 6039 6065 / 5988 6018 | 0.03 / 6.12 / 6.29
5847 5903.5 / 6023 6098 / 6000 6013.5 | 0.01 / 5.64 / 6.29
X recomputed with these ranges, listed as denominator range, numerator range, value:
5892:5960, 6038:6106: 1.07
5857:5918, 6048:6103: 1.11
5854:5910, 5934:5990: 1.10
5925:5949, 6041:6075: 1.05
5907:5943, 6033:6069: 1.04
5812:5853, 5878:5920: 0.87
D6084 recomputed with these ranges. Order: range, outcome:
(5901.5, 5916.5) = 5.94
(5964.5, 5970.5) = 5.96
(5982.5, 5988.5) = 6.25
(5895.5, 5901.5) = 4.9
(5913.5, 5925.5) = 6.14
